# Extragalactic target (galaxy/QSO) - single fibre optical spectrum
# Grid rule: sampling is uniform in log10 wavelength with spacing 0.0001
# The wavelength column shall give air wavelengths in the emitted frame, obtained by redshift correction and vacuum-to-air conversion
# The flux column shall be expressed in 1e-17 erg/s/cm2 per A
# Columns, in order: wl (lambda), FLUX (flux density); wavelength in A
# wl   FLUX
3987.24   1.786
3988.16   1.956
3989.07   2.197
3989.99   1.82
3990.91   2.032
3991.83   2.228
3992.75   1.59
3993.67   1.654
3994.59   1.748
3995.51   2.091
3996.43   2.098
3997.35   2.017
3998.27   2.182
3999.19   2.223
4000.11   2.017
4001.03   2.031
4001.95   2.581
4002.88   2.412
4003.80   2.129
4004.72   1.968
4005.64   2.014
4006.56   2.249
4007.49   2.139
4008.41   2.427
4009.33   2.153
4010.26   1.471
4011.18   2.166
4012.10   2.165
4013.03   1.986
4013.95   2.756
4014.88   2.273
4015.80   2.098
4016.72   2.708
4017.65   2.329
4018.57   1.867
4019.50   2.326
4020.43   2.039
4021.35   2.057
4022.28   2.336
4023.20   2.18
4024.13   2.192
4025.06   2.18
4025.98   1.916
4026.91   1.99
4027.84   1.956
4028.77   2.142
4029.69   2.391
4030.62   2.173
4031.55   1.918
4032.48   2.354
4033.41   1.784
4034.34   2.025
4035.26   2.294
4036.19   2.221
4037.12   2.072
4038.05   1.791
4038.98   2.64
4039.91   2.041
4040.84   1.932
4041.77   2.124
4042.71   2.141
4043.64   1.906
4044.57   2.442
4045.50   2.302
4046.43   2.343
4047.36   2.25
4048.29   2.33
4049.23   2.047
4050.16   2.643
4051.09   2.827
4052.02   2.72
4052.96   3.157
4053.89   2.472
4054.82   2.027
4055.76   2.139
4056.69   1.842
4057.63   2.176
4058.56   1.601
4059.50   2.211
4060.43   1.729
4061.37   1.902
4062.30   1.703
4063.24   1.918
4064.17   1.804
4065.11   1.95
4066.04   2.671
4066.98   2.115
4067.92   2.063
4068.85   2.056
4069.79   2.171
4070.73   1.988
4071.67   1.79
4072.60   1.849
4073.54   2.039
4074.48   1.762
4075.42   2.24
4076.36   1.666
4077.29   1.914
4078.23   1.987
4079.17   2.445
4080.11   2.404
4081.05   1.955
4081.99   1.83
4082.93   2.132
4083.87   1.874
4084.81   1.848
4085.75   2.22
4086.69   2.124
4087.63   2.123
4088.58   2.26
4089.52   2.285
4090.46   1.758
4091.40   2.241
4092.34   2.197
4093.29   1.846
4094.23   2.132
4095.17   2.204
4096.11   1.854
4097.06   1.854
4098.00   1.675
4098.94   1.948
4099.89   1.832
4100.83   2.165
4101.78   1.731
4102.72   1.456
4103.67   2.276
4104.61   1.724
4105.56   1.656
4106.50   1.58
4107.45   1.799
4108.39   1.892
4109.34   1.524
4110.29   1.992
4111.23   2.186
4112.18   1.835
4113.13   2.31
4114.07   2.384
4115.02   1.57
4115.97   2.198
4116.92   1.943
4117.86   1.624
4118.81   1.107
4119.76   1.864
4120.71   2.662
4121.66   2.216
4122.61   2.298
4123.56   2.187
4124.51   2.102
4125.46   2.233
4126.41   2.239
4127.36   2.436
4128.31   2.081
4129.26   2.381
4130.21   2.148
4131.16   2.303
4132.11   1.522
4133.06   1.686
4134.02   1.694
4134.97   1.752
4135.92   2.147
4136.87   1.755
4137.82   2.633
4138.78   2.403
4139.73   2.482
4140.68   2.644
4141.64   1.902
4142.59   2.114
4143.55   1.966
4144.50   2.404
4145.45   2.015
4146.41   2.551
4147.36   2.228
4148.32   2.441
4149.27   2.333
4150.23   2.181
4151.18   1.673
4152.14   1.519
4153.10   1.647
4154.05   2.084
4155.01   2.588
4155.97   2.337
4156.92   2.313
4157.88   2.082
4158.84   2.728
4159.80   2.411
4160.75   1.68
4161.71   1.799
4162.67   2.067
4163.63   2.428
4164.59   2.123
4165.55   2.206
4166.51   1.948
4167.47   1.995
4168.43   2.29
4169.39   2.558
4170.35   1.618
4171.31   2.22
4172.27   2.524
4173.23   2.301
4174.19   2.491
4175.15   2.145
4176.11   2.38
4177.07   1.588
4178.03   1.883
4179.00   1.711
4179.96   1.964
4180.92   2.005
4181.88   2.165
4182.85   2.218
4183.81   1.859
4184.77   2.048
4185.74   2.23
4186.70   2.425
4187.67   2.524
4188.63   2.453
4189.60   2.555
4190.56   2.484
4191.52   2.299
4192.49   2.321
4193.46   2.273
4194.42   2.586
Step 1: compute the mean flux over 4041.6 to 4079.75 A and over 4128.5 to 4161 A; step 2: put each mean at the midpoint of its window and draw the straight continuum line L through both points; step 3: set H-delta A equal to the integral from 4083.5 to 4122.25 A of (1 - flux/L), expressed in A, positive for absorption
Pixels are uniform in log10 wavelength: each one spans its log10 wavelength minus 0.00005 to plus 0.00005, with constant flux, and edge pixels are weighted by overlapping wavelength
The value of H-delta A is 3.4 A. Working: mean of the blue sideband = 2.13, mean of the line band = 1.95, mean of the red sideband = 2.14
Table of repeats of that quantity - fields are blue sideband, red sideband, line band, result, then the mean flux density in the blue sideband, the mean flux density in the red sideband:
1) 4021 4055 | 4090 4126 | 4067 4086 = 0.6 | 2.23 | 1.95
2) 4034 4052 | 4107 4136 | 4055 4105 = 3.2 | 2.24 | 2.01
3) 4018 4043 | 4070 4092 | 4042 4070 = -1.5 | 2.11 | 2.03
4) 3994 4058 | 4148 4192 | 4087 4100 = 0.9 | 2.19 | 2.16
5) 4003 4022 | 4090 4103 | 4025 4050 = -0.5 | 2.17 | 1.93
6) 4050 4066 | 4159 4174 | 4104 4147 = 2.3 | 2.17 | 2.16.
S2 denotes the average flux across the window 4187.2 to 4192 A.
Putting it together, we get 2.47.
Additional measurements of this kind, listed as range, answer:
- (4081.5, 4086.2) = 1.98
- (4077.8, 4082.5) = 2.12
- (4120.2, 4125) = 2.29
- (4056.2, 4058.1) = 2.01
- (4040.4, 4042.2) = 2.03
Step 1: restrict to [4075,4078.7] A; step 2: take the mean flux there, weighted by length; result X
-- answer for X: 1.95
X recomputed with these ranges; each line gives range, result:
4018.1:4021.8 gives 2.07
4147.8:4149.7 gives 2.39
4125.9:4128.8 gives 2.25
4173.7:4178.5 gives 2.1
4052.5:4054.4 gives 2.8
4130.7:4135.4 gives 1.79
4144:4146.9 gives 2.33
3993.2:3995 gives 1.7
